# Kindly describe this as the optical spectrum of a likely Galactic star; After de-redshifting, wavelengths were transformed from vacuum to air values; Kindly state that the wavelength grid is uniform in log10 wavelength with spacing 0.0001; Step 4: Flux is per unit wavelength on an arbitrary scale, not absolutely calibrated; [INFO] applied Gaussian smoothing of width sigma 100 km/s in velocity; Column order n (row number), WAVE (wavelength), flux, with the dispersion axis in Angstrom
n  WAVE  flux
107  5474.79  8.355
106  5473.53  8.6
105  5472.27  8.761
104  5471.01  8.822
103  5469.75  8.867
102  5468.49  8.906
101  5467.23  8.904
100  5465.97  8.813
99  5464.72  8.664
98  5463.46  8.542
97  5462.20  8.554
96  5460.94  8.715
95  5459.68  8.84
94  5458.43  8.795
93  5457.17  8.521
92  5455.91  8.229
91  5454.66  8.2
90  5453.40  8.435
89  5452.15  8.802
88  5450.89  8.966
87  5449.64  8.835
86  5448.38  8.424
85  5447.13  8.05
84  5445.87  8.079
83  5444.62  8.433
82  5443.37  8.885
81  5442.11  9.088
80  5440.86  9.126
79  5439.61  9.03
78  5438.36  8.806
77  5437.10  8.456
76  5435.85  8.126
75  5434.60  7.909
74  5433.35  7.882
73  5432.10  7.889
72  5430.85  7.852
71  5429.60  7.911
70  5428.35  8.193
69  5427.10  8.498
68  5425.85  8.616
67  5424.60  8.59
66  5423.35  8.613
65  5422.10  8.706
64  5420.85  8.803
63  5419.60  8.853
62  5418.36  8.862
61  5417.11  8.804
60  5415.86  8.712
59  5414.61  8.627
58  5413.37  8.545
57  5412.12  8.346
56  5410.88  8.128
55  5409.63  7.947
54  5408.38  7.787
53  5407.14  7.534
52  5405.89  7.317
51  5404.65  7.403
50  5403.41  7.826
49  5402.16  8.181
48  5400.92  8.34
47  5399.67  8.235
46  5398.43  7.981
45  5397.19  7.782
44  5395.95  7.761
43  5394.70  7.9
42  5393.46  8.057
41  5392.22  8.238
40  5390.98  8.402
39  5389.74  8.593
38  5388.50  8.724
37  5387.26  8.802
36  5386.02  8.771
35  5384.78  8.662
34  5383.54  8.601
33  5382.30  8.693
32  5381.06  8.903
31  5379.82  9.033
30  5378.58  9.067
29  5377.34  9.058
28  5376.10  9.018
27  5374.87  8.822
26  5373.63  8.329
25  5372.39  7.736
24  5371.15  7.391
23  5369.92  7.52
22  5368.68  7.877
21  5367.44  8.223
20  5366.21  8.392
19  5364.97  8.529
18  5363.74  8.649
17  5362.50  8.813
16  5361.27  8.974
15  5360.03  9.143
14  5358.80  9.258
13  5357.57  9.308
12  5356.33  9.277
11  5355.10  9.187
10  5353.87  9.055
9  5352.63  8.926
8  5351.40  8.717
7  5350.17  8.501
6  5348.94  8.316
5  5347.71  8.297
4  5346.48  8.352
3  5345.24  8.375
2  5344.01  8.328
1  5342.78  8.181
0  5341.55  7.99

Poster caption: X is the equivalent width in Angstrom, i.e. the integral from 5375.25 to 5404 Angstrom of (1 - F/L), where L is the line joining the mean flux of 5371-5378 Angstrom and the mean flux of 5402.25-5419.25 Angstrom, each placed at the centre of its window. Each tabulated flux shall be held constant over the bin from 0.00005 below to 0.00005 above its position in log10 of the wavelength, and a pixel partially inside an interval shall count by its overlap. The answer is -0.5 Angstrom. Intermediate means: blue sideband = 8.46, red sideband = 8.16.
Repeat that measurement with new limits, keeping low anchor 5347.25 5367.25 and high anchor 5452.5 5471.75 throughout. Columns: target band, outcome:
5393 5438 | 2.8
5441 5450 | 0.1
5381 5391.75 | 0.1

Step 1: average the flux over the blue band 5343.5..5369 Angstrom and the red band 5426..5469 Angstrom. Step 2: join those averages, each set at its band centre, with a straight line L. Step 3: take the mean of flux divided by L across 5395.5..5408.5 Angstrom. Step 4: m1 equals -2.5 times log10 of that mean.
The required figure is 0.101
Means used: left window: 8.7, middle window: 7.84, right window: 8.51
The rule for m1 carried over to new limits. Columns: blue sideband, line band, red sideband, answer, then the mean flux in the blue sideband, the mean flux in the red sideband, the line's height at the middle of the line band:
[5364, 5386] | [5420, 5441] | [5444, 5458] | 0.01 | 8.47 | 8.46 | 8.46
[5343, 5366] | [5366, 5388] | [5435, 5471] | 0.03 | 8.76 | 8.64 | 8.73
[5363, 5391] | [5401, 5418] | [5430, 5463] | 0.05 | 8.52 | 8.49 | 8.51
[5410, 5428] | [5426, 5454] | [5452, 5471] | 0.02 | 8.6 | 8.66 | 8.63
